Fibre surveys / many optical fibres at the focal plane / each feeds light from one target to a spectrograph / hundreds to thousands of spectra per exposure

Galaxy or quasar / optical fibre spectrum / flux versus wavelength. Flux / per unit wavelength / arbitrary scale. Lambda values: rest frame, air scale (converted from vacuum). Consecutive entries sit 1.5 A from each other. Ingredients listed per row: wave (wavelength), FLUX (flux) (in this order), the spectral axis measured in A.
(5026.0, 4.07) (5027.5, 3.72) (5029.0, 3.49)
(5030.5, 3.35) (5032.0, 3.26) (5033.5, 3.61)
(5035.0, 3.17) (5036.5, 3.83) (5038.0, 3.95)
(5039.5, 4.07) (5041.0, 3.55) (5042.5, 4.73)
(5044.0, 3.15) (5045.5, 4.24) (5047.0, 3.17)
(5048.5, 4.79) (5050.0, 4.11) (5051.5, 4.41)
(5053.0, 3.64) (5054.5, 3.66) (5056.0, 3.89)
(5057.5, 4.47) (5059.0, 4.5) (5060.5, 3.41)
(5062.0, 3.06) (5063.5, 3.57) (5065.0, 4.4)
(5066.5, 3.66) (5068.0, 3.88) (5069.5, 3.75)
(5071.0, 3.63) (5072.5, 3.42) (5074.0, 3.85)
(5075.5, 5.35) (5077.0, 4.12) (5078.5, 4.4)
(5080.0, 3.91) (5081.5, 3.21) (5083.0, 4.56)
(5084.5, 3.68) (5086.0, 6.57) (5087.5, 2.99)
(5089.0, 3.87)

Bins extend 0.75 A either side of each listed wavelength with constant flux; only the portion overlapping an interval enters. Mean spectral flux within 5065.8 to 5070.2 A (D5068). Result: 3.76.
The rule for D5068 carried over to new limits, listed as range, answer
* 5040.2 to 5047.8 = 3.78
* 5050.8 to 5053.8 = 4.01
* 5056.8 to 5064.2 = 3.8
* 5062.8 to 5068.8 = 3.88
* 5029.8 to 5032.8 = 3.31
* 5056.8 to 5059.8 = 4.47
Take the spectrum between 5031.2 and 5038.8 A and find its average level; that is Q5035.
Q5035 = 3.57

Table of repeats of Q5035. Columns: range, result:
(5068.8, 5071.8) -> 3.68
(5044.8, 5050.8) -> 4.08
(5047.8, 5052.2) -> 4.43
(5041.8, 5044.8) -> 3.93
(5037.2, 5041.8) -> 3.87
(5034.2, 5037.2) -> 3.5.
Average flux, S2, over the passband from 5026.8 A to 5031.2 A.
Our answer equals 3.52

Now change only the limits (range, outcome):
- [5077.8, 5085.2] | 3.95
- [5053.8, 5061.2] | 3.99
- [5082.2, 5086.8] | 4.9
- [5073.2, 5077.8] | 4.43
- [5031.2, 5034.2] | 3.43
